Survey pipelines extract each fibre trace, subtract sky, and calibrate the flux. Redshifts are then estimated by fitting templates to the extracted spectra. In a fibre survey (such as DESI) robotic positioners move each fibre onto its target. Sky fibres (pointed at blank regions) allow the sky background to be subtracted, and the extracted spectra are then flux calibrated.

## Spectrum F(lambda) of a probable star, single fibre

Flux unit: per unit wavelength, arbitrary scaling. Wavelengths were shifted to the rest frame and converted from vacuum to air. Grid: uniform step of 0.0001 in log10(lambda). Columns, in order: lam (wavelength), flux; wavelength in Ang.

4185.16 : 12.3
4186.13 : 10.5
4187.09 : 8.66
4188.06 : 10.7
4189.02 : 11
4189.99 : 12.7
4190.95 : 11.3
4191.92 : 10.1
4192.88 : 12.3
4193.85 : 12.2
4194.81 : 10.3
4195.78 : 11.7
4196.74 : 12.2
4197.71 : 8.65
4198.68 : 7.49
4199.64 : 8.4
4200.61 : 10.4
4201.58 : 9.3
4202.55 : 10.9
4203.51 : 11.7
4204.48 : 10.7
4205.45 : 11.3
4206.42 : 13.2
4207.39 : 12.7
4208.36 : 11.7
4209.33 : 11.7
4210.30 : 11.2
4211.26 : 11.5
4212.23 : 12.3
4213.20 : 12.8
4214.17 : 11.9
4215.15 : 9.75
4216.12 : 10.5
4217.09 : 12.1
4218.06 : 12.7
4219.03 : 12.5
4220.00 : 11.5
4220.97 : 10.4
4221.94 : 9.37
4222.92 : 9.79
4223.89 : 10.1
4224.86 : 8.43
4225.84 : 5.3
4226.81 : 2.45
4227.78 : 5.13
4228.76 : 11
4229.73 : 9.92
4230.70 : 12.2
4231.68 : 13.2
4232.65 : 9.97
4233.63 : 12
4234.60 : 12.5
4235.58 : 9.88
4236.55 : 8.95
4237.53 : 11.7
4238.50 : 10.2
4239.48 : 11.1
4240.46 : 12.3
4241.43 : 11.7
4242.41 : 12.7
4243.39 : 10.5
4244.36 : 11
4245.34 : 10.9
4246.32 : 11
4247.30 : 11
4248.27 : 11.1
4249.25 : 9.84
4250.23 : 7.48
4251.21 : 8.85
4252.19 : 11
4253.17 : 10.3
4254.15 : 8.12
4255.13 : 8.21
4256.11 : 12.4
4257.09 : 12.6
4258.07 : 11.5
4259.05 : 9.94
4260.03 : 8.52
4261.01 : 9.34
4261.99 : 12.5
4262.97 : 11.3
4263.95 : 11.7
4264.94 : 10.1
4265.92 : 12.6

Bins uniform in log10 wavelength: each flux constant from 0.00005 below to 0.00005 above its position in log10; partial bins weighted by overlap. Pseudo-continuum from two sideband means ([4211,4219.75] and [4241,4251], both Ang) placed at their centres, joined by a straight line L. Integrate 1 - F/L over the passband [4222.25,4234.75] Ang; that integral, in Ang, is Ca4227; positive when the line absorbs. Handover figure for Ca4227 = 2.2 Ang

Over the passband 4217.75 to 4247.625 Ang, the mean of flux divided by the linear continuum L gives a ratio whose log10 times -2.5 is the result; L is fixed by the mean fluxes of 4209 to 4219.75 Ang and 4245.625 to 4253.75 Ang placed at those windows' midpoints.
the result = 0.05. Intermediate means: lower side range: 11.7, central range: 10.4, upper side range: 10.1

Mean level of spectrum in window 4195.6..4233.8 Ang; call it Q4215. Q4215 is 10.5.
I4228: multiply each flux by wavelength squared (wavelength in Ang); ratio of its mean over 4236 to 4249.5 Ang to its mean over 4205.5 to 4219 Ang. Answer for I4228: 0.9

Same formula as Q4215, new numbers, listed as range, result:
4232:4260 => 10.6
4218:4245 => 10.3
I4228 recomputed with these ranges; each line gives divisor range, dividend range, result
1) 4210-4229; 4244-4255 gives 1.01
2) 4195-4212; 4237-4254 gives 1.00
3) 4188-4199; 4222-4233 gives 0.82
